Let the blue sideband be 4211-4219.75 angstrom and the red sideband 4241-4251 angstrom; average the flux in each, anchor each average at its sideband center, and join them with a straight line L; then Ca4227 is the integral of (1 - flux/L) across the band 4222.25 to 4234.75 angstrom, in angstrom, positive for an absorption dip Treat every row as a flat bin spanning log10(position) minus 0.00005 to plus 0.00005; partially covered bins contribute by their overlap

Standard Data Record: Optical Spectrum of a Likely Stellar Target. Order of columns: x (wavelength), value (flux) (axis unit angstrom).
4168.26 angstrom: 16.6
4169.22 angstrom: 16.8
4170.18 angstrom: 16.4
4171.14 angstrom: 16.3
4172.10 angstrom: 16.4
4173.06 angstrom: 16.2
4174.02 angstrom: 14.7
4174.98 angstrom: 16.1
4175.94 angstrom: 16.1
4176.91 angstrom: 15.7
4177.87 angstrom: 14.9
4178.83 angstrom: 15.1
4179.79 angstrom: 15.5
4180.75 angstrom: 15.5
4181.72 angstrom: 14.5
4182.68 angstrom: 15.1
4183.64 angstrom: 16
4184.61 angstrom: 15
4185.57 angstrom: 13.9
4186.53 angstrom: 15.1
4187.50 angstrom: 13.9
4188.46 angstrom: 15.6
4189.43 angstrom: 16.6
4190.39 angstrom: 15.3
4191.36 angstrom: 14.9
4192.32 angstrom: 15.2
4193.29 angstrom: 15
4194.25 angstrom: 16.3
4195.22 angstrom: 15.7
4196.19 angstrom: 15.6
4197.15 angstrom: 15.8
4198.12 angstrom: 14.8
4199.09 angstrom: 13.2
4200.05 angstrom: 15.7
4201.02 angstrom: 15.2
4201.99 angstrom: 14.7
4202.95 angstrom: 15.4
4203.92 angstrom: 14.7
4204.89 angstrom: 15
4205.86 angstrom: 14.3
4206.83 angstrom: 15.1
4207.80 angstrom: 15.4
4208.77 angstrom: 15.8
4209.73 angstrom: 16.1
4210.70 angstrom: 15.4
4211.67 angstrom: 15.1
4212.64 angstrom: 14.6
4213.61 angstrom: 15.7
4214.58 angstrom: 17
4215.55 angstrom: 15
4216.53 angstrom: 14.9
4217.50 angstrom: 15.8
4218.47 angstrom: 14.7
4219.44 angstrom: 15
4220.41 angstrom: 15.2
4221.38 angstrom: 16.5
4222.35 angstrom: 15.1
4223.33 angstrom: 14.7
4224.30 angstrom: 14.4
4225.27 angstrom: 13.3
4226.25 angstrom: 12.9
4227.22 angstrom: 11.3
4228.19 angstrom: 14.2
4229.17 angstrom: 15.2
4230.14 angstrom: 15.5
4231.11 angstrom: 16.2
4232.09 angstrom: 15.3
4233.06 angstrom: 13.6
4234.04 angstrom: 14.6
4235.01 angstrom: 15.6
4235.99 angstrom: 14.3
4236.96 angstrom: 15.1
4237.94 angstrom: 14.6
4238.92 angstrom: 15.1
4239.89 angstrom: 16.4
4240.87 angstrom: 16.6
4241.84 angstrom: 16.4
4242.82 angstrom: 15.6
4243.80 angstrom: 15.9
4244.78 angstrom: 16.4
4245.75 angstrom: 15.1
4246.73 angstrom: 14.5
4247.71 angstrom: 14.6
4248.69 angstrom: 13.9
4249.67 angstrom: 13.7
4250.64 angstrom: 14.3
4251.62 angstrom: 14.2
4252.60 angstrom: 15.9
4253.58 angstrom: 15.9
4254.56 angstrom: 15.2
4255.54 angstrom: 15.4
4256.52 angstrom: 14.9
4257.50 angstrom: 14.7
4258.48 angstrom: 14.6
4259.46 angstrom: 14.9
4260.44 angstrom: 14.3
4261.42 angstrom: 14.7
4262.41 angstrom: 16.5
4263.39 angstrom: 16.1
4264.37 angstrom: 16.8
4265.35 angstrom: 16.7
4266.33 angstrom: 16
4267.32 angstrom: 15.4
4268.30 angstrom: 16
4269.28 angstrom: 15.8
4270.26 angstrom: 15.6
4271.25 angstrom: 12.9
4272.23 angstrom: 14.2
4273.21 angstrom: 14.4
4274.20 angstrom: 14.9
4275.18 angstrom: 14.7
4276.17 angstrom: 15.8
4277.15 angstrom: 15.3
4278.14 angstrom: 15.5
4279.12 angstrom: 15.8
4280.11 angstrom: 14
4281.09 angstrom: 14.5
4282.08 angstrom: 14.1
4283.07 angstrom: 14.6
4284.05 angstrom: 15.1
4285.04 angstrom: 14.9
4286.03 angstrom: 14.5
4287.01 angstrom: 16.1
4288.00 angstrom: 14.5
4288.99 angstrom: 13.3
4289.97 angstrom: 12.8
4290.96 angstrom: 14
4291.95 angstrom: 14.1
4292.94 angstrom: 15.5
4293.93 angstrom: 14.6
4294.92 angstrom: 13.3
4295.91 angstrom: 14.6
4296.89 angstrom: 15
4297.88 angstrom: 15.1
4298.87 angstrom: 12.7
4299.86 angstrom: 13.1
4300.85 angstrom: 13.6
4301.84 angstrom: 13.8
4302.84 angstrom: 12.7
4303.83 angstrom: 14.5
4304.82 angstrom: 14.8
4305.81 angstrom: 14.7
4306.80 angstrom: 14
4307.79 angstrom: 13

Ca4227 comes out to 0.7 angstrom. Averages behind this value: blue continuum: 15.3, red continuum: 15.1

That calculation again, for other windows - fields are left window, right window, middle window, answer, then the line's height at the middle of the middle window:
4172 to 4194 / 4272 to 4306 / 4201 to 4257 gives -0.4 angstrom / 14.9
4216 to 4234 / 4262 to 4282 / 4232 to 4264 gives -0.3 angstrom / 15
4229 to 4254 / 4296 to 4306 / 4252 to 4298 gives -1.4 angstrom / 14.5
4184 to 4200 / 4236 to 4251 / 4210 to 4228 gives 0.4 angstrom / 15.2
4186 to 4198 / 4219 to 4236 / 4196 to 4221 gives -0.3 angstrom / 15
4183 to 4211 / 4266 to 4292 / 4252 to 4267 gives -0.6 angstrom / 14.9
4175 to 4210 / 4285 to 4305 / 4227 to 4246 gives -0.6 angstrom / 14.8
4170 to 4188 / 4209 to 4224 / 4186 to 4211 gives 0.3 angstrom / 15.4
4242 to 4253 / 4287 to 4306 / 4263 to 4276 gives -0.7 angstrom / 14.6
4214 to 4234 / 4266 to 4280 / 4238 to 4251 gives -0.3 angstrom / 14.9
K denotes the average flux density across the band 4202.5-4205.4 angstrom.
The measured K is 15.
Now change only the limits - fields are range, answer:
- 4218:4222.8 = 15.3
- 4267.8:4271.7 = 15.1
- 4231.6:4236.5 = 14.7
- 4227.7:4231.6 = 15.3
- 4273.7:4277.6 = 15.2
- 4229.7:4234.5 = 15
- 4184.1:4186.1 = 14.5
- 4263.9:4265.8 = 16.8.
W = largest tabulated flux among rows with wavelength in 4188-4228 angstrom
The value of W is 17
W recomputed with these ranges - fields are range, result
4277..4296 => 16.1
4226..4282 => 16.8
